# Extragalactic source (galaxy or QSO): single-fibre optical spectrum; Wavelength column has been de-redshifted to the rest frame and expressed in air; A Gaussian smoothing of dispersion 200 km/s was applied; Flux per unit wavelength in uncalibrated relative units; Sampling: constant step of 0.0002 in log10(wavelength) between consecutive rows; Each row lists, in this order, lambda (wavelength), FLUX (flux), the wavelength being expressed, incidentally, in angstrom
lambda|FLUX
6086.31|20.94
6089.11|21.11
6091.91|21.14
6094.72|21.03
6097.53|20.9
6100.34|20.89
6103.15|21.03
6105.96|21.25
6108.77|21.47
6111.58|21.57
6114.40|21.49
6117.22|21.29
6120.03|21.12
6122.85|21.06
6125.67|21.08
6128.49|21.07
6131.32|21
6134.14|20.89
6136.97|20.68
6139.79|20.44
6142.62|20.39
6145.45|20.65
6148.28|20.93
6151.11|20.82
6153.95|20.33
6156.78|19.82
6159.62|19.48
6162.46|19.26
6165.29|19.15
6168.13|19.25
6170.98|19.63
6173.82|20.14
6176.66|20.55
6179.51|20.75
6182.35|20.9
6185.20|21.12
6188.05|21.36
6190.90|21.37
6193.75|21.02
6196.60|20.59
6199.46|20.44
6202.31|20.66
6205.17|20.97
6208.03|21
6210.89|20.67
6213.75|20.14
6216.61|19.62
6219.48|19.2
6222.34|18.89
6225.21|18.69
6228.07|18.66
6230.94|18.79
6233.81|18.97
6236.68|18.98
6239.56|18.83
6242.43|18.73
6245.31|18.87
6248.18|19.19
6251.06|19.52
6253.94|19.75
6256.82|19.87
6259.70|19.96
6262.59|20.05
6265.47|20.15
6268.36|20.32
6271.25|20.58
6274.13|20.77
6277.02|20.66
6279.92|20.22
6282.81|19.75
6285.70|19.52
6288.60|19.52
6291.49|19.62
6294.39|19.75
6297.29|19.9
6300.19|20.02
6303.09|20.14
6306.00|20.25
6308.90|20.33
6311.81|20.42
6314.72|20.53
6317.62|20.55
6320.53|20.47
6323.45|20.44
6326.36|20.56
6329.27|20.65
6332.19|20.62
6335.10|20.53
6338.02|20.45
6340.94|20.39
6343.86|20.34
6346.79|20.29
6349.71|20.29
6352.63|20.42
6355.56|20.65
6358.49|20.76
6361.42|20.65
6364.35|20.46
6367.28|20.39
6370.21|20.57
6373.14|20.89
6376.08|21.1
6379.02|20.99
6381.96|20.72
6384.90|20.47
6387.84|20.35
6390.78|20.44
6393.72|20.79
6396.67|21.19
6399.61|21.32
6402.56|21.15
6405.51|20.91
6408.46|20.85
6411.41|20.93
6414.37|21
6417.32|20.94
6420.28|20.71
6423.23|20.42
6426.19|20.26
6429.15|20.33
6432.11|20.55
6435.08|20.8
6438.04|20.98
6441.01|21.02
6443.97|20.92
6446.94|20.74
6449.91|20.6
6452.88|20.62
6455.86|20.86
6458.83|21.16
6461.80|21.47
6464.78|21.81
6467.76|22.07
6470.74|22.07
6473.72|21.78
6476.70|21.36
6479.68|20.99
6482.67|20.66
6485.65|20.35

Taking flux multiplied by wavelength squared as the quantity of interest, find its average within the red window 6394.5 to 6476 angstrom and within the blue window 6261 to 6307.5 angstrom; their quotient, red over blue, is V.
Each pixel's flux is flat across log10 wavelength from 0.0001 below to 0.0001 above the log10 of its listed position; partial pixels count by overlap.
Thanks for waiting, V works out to 1.10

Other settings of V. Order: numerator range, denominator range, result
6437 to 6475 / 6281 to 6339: 1.10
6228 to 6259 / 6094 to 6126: 0.94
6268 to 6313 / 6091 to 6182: 1.02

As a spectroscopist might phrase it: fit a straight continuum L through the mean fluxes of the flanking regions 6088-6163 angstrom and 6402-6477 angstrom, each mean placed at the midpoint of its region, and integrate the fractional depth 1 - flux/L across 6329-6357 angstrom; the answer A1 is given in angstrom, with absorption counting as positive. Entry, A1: 0.7 angstrom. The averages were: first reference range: 20.8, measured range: 20.5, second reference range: 21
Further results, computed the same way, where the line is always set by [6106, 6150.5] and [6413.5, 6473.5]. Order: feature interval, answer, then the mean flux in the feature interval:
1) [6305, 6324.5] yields 0.5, 20.4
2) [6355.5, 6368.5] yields 0.3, 20.6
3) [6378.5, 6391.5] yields 0.3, 20.6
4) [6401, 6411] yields 0.0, 21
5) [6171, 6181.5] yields 0.3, 20.4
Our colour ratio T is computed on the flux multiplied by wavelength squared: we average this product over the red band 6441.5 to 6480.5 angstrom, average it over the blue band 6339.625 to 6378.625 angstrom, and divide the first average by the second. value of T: 1.1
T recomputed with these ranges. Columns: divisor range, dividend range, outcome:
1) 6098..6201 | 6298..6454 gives 1.07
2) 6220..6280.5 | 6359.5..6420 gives 1.11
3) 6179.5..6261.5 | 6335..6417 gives 1.09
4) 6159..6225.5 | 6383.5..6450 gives 1.10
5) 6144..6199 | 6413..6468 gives 1.12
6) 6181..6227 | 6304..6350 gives 1.04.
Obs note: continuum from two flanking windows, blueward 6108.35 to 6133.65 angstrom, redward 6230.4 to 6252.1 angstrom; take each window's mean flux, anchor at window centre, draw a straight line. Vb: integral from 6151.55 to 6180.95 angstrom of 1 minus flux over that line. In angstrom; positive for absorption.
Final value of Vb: 0.7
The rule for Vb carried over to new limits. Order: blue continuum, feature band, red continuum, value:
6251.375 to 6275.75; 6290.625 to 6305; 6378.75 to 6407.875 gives 0.30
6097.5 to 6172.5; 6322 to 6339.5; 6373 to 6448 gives 0.17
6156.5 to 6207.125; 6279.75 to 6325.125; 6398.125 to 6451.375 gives 1.10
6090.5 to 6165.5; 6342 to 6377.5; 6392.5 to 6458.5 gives 0.42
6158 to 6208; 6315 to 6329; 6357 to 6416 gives 0.10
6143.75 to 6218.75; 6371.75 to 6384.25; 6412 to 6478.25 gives -0.02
